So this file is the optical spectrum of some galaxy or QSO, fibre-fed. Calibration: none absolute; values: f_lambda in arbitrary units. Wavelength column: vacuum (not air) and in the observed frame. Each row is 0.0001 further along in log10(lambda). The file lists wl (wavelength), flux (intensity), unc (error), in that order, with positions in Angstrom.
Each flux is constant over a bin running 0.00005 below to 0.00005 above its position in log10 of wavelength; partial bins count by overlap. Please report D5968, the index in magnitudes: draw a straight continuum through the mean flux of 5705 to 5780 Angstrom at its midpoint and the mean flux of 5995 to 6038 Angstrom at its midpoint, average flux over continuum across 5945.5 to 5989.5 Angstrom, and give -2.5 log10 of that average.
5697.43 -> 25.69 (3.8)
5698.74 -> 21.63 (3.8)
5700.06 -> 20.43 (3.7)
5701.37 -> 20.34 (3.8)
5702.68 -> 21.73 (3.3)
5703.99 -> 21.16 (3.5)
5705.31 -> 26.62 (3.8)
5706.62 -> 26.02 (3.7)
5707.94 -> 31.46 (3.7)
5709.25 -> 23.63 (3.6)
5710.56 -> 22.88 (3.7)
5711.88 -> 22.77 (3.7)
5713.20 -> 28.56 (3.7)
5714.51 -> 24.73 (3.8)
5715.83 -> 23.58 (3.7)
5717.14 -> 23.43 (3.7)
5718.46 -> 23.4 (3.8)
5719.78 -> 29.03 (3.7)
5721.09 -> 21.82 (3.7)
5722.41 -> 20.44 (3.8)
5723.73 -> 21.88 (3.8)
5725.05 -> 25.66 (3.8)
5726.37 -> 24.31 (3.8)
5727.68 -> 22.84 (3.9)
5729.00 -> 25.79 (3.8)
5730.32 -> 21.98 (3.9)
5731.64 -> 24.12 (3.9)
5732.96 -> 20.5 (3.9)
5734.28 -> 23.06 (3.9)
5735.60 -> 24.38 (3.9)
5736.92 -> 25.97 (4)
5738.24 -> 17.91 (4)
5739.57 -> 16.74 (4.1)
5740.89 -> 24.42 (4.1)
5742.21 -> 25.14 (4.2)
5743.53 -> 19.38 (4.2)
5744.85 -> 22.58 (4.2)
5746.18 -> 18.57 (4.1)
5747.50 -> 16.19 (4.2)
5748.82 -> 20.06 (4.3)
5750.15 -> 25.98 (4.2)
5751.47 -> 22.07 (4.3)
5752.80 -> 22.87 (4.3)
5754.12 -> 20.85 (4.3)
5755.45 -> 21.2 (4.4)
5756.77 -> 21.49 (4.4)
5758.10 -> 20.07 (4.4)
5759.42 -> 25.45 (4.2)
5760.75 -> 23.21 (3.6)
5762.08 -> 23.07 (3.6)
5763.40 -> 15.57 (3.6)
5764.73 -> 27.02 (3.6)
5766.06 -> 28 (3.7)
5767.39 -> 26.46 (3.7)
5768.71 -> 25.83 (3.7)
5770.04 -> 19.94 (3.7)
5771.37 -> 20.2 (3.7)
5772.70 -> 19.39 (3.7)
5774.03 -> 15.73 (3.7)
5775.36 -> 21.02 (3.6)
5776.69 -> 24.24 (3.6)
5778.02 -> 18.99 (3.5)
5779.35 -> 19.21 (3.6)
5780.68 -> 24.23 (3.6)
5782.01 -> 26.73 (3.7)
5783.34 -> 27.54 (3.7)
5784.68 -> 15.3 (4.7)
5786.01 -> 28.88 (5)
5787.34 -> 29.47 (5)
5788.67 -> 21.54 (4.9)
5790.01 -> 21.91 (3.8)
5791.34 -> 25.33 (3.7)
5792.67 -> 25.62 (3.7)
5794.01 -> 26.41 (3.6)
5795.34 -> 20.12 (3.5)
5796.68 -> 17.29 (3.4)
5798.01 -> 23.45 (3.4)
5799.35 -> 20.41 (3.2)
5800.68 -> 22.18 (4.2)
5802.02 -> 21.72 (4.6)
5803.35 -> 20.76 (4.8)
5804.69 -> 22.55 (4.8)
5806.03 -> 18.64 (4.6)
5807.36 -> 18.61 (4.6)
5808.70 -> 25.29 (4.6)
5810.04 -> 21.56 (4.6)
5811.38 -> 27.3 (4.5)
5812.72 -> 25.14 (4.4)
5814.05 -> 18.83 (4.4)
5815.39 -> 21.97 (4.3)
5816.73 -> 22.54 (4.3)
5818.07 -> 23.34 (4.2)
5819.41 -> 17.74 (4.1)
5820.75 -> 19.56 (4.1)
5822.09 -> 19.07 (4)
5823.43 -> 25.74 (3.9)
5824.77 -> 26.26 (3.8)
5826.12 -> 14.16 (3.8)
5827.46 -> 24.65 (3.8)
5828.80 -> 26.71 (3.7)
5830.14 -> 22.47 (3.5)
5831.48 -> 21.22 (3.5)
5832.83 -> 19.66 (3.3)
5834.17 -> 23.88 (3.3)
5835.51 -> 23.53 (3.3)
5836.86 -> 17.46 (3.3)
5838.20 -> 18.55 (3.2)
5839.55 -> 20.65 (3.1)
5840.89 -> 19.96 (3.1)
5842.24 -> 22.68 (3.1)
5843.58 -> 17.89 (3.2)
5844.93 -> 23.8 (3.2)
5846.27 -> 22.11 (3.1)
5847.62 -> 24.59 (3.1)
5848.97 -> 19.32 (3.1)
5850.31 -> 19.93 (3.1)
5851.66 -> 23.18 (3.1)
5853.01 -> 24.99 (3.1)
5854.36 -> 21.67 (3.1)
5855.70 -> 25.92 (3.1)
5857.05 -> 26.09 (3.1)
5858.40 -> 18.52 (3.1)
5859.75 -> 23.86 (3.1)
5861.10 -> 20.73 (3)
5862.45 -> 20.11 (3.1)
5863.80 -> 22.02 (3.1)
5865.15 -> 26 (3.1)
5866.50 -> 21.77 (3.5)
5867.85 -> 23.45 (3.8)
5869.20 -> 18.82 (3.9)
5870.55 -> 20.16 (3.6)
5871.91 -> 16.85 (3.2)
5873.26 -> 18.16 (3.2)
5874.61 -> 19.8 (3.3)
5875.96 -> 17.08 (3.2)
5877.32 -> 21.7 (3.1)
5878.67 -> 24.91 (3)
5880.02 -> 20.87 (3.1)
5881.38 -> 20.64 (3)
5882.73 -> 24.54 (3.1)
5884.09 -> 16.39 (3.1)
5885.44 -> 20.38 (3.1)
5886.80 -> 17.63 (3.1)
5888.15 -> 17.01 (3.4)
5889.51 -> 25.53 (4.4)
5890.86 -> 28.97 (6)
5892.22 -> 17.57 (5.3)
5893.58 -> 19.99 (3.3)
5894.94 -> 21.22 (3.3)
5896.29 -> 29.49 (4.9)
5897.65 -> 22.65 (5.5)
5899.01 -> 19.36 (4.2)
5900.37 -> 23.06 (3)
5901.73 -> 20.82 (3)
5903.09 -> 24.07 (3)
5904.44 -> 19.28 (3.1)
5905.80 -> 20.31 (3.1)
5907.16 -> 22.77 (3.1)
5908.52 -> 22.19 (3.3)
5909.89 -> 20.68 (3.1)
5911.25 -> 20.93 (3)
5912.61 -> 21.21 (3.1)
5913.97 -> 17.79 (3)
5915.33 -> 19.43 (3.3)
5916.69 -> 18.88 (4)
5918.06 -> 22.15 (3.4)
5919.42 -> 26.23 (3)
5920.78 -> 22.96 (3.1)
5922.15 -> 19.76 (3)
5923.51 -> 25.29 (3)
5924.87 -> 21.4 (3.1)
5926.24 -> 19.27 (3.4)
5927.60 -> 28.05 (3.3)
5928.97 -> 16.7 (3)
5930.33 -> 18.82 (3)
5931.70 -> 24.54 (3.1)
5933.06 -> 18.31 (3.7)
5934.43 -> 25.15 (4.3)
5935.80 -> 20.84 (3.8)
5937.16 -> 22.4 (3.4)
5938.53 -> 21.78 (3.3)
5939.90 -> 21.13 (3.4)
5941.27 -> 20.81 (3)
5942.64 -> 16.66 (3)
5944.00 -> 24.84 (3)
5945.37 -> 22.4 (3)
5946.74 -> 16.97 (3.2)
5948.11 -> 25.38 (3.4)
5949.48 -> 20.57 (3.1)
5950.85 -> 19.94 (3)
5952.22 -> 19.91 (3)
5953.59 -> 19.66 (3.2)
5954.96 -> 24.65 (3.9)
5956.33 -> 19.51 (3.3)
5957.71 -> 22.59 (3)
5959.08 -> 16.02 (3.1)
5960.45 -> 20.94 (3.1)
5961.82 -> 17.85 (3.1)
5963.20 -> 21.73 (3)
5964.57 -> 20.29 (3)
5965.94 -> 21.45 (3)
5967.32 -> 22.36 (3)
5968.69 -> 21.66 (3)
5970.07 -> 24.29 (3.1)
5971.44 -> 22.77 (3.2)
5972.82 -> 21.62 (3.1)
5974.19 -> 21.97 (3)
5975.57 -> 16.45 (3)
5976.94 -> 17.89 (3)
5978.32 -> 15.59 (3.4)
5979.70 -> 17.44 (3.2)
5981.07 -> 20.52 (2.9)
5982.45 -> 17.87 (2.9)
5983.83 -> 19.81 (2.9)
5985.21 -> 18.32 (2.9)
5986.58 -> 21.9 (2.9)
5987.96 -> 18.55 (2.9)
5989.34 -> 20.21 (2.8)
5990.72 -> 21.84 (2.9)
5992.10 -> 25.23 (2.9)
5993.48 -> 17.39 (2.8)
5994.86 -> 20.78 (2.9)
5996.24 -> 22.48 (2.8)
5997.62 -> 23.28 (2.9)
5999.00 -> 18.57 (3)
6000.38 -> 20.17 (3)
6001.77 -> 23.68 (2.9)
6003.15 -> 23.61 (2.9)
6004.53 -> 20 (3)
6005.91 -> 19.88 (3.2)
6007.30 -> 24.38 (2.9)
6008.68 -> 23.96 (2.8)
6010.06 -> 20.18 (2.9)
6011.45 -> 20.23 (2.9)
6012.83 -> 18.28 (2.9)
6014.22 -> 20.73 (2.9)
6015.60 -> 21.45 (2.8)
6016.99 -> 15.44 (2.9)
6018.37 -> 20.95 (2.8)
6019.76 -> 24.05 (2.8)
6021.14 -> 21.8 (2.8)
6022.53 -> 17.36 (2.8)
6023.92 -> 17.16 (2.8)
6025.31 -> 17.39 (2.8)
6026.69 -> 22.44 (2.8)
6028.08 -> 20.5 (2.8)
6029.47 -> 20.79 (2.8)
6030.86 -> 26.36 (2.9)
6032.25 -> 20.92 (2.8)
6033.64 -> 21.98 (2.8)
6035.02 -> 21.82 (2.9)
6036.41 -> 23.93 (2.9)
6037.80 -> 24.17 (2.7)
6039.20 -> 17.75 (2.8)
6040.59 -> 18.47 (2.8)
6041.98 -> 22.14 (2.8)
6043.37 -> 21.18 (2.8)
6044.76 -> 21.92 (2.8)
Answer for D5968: 0.064 mag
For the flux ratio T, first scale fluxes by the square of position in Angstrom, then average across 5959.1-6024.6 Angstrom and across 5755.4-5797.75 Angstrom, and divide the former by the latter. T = 0.97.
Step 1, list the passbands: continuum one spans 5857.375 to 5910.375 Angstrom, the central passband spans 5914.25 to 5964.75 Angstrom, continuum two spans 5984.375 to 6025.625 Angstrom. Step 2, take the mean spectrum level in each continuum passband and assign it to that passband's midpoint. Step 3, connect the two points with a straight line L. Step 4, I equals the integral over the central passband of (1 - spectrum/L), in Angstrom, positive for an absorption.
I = -0.37 Angstrom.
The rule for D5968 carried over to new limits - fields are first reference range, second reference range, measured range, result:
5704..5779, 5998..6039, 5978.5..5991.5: 0.096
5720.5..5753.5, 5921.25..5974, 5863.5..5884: 0.032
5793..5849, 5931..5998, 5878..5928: -0.027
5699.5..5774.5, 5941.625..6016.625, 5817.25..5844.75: 0.033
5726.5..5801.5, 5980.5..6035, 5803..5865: 0.002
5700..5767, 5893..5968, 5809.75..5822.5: 0.026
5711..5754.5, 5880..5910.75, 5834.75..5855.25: 0.025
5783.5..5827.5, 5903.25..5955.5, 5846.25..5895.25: 0.018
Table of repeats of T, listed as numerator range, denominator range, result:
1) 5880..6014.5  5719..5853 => 1.00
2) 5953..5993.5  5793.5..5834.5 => 0.98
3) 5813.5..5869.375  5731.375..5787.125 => 1.01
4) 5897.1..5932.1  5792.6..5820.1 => 1.02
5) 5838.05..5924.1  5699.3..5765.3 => 0.99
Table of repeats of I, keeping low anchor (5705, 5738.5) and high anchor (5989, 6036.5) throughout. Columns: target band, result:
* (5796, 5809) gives 1.30 Angstrom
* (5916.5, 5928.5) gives -0.37 Angstrom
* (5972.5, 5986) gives 1.73 Angstrom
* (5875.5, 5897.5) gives 0.84 Angstrom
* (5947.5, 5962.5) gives 0.75 Angstrom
